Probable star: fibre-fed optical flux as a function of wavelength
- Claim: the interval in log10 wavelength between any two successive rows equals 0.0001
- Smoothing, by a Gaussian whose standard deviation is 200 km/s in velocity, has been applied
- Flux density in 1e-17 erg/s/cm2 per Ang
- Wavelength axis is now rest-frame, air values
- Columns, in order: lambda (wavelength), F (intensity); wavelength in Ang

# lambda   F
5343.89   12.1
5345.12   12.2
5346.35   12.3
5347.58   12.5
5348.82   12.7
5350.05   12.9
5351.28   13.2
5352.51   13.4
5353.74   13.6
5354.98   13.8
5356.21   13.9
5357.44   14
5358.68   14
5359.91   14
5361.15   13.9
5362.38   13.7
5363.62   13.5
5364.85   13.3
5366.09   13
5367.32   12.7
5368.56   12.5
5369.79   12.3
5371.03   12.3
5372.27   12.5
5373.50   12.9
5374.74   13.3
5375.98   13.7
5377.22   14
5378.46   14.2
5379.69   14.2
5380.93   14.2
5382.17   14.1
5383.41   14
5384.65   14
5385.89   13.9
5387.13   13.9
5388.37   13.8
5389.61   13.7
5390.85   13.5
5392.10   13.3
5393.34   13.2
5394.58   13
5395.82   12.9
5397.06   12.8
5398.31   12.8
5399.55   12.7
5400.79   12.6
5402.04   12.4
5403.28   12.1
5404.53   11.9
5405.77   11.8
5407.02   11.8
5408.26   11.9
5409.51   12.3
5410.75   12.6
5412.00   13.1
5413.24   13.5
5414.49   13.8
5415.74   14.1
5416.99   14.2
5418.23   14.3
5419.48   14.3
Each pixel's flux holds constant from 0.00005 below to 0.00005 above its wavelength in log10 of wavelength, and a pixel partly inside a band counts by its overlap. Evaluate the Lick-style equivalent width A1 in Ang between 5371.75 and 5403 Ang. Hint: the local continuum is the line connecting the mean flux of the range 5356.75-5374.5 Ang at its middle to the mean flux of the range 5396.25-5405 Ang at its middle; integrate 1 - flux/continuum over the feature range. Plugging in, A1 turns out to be -1.62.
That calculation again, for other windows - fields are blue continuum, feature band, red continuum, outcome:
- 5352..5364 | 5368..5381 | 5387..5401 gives 0.24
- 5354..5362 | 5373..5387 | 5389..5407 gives -0.66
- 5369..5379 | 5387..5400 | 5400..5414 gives -0.54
